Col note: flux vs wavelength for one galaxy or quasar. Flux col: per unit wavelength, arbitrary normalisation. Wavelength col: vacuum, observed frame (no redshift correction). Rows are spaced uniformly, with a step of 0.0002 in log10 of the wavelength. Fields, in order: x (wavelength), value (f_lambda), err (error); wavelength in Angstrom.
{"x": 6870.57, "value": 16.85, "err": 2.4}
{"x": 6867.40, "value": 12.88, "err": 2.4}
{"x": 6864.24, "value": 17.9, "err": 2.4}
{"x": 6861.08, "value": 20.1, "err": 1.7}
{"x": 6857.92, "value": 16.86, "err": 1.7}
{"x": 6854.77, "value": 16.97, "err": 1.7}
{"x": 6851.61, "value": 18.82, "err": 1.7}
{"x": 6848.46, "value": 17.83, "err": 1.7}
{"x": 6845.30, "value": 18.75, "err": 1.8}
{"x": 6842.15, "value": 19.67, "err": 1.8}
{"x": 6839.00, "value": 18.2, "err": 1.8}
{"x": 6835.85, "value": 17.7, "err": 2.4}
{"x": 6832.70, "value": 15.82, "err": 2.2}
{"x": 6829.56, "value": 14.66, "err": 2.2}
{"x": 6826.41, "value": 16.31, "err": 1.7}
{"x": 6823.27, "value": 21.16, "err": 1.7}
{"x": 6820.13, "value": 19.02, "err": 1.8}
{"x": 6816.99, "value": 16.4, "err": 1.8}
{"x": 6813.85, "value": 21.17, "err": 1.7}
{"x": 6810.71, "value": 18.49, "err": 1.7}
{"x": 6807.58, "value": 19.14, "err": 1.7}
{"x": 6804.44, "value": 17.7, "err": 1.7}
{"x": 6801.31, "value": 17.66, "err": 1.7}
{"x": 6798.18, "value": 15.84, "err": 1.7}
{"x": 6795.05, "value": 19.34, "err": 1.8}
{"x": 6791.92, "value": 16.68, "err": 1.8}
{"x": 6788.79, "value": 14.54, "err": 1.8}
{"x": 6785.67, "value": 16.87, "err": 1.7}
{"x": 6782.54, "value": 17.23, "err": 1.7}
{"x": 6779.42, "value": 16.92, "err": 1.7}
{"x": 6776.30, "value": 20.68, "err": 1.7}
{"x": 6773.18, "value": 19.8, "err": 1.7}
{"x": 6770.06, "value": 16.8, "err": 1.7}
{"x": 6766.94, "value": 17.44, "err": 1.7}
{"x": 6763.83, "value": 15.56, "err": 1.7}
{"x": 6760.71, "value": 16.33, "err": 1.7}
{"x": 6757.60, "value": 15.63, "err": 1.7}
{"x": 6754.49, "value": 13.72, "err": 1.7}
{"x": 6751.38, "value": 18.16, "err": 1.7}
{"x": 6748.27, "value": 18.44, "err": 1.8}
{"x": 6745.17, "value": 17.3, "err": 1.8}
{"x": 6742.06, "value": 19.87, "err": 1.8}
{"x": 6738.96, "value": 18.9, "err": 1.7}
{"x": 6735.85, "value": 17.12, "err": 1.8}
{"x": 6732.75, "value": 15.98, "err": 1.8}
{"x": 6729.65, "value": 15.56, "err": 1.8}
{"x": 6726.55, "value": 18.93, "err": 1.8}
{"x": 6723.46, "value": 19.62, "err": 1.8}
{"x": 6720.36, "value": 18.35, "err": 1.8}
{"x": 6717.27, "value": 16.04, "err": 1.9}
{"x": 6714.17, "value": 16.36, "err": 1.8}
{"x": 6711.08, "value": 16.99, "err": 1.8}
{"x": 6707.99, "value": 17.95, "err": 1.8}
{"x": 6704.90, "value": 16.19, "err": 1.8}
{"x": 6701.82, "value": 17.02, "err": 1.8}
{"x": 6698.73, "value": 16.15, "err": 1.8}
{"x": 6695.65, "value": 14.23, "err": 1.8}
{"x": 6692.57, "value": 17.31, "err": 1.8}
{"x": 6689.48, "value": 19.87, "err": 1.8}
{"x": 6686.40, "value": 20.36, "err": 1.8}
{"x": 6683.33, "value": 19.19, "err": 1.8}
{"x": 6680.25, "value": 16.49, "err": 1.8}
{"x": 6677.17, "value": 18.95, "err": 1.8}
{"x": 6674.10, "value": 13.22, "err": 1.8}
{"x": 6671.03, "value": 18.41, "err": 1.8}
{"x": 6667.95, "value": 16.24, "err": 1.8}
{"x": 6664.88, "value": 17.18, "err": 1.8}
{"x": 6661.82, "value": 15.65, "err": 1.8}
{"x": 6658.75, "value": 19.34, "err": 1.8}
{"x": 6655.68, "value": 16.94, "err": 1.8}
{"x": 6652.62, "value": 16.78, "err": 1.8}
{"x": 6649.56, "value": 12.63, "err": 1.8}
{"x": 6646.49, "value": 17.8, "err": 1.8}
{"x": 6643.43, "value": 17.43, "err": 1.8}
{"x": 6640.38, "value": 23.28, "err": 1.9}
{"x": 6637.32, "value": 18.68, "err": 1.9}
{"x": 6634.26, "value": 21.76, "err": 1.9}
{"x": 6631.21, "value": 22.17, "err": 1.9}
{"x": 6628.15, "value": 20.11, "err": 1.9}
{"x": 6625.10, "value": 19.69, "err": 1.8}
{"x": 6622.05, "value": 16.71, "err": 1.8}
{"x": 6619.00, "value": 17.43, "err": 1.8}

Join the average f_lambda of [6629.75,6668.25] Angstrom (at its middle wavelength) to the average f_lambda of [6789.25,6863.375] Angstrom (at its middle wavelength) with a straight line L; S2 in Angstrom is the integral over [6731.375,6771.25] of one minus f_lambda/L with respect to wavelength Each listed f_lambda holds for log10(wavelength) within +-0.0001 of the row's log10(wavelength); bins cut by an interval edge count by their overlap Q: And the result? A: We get 2.29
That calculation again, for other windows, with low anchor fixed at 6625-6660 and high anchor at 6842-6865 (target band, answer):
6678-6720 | 3.14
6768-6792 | 1.30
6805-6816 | -0.51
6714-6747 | 1.62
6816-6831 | 0.65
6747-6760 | 1.49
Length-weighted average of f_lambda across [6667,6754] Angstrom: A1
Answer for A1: 17.4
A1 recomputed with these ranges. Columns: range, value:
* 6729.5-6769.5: 17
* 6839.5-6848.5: 18.8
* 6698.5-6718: 16.7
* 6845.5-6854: 18.3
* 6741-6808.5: 17.3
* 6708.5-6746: 17.6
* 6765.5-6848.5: 17.8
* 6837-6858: 18.2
